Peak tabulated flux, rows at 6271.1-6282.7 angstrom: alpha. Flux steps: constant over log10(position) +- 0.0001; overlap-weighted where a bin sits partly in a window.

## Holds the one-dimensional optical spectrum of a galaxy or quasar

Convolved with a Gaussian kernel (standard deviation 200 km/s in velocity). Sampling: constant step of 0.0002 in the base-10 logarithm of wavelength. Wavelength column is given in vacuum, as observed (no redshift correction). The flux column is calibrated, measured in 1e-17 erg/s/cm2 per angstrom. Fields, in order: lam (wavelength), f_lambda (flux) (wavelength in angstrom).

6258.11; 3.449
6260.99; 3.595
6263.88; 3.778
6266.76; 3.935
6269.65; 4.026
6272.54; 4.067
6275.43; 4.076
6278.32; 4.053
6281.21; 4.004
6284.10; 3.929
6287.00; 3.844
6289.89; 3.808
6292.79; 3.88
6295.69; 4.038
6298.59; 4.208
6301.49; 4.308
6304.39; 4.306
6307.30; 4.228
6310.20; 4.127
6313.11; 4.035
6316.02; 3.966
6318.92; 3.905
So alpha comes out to 4.076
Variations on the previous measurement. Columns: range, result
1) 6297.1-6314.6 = 4.308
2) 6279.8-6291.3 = 4.004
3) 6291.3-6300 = 4.208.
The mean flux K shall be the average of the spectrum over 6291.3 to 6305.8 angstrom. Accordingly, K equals 4.15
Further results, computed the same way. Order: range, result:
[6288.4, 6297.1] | 3.91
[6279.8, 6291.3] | 3.9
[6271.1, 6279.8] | 4.07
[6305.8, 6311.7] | 4.17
